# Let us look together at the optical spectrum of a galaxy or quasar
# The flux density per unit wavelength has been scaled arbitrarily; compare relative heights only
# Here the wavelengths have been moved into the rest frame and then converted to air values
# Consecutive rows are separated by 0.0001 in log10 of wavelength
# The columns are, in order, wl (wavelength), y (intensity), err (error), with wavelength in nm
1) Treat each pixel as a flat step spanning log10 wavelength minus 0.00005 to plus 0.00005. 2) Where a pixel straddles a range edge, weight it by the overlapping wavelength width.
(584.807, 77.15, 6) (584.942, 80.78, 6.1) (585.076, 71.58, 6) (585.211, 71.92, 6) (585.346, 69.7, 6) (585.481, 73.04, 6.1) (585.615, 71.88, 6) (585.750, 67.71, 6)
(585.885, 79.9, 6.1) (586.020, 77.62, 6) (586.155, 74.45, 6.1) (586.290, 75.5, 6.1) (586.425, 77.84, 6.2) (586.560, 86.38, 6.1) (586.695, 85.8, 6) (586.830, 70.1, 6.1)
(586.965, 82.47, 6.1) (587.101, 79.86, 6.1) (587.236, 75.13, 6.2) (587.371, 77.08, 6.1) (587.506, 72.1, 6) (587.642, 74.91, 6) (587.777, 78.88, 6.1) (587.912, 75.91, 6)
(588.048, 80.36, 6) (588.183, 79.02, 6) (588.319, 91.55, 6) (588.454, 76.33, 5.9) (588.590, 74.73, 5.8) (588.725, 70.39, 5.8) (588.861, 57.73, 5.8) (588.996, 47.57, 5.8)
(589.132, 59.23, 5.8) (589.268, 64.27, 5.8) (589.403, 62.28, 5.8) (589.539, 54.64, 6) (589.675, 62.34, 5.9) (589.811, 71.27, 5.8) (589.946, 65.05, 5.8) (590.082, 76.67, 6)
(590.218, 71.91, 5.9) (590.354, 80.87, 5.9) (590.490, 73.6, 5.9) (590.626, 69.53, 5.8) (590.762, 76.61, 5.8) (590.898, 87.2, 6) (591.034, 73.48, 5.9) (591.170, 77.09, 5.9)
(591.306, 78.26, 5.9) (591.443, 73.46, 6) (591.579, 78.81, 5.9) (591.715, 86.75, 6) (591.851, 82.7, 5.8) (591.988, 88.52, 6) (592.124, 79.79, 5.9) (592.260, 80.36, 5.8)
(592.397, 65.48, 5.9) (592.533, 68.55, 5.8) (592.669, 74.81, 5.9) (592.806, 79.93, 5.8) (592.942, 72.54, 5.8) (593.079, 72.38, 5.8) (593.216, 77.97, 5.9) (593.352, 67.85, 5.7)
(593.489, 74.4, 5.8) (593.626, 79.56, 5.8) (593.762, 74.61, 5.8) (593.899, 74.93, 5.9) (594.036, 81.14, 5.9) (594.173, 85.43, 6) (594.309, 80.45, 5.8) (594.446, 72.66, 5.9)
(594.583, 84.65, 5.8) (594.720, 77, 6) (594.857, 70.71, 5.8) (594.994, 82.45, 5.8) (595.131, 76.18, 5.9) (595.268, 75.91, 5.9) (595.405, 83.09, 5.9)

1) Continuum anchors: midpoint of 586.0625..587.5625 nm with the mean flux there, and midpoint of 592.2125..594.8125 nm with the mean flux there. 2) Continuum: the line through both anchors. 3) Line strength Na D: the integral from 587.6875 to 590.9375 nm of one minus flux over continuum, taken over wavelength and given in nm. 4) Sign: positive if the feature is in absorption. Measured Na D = 0.259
